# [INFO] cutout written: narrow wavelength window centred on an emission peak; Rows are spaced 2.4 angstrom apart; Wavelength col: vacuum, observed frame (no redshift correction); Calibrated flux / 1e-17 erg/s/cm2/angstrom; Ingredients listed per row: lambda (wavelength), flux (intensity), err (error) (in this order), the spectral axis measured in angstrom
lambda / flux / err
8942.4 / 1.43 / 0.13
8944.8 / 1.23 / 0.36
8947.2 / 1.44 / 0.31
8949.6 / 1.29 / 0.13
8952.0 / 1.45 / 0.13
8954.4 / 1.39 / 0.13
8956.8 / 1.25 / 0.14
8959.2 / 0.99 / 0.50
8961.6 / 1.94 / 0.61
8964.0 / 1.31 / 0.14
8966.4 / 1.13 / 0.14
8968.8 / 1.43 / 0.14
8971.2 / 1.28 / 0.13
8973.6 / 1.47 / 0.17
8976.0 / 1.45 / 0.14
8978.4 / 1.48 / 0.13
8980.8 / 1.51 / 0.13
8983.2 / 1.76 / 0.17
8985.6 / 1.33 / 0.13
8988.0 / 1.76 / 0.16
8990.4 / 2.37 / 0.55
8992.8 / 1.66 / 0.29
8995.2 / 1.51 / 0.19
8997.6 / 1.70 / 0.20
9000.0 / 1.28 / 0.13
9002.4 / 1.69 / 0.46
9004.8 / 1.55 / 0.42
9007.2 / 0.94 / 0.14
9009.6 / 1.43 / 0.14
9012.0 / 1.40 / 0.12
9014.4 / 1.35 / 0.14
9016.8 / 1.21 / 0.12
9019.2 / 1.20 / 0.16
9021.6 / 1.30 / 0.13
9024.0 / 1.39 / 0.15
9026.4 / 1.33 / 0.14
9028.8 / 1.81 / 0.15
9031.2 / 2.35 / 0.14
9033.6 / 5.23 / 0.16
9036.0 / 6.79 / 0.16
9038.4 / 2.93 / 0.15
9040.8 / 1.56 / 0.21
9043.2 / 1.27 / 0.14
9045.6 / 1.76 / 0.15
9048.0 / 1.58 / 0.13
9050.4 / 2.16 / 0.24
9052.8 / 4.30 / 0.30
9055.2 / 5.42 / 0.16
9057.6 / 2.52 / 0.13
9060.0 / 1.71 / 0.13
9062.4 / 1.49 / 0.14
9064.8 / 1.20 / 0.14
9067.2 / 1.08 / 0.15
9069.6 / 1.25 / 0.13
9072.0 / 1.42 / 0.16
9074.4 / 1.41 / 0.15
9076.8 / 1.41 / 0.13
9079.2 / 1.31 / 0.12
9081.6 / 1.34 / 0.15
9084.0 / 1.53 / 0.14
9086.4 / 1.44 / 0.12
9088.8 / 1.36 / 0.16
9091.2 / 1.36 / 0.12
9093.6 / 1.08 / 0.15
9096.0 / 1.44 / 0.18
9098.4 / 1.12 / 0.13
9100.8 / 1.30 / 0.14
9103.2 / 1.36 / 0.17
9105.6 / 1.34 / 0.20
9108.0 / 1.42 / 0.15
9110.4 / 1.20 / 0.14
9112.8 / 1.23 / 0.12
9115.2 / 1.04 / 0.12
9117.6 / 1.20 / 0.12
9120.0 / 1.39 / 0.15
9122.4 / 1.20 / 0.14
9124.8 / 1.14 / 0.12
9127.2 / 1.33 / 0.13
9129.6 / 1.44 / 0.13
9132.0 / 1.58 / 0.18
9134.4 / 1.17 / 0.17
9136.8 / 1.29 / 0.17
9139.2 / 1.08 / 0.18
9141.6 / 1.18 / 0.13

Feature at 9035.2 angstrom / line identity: [S II]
